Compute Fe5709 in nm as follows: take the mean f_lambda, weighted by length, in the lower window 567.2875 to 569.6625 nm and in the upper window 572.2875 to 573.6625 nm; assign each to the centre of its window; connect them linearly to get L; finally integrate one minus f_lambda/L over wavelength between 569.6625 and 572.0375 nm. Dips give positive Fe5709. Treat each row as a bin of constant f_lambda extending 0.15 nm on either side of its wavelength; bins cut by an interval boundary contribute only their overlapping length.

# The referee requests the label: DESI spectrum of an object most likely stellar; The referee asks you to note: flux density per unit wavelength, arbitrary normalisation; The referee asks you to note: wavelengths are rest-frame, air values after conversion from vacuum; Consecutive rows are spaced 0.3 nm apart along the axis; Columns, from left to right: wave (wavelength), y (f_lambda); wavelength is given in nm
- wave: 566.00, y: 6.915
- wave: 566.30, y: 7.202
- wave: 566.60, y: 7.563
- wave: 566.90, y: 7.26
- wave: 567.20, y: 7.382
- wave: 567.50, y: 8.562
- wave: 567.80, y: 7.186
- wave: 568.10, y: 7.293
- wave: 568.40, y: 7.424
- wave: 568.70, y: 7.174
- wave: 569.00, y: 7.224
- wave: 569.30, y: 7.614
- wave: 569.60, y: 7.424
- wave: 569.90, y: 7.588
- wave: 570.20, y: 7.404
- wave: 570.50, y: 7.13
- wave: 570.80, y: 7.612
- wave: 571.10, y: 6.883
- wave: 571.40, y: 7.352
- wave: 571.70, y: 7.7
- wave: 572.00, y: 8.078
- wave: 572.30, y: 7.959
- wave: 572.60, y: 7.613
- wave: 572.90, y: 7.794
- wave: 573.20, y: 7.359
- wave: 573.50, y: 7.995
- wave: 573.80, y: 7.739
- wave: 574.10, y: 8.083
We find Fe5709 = 0.05 nm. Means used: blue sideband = 7.49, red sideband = 7.72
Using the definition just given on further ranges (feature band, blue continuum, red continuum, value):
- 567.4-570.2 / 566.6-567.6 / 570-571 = 0.02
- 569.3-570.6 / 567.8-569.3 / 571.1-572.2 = 0.00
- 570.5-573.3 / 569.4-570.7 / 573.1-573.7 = 0.00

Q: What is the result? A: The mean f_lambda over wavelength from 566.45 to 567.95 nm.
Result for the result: 7.59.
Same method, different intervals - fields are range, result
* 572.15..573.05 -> 7.79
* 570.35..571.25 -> 7.21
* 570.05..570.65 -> 7.27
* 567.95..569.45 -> 7.35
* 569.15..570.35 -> 7.51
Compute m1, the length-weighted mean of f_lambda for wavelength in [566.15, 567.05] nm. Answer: 7.34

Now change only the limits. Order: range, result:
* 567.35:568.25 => 7.68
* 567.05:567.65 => 7.97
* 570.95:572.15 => 7.5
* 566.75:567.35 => 7.32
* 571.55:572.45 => 7.91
